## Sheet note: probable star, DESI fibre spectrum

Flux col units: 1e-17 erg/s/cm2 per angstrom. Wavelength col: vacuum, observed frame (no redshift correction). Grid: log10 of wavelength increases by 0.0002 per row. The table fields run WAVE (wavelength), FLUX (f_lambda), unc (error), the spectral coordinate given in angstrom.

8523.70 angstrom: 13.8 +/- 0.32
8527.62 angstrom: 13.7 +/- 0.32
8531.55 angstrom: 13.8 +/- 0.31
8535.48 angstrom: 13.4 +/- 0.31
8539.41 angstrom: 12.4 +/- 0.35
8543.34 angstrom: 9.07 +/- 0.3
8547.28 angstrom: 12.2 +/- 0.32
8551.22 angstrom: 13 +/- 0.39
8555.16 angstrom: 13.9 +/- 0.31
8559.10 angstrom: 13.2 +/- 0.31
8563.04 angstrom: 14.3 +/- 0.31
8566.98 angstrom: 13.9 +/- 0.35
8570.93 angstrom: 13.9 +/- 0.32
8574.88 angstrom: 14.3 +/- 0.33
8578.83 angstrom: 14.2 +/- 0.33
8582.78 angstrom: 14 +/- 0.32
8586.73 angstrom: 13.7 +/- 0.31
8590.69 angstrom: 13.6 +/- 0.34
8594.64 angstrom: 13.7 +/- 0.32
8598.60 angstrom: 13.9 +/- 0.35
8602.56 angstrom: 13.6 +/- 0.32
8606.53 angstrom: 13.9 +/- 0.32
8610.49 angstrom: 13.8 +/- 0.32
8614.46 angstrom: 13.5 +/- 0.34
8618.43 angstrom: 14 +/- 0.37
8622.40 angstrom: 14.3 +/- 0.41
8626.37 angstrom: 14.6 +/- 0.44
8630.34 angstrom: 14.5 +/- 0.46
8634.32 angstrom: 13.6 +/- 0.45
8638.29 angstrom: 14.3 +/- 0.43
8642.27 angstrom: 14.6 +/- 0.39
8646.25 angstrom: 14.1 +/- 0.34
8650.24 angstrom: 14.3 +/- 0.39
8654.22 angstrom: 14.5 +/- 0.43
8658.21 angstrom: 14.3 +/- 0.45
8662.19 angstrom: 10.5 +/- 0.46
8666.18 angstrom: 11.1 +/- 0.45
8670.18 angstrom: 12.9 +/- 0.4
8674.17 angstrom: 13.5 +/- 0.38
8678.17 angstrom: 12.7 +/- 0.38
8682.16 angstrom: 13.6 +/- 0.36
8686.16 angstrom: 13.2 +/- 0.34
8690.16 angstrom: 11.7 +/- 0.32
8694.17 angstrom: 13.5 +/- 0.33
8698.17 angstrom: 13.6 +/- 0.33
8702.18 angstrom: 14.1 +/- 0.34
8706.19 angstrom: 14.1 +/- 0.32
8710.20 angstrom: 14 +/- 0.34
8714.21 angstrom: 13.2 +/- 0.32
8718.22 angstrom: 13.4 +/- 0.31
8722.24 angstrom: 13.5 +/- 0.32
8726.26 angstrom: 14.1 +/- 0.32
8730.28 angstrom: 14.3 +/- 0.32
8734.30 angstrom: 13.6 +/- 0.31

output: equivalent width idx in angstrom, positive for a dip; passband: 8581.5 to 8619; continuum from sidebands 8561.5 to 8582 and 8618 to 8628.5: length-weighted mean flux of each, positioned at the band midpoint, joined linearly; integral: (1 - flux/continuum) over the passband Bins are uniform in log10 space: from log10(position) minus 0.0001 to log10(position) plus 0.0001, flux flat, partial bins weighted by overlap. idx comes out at 1.3 angstrom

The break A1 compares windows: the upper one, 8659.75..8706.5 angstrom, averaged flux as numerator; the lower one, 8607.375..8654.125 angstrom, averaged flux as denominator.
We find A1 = 0.91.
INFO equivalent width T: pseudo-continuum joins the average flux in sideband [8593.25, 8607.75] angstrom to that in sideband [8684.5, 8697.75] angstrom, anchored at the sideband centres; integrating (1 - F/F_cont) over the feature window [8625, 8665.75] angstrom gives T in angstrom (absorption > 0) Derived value -1.5 angstrom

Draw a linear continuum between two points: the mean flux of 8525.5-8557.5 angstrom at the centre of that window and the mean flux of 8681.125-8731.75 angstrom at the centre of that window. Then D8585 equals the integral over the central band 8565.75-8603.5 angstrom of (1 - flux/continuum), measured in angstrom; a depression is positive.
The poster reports -2.8 angstrom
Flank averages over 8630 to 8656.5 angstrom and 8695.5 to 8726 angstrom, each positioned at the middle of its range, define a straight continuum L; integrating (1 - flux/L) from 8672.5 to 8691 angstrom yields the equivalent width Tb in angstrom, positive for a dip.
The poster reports 1.2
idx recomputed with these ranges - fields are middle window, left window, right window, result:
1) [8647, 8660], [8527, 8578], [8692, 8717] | -0.8 angstrom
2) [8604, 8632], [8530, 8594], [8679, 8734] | -1.4 angstrom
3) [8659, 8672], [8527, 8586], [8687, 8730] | 1.7 angstrom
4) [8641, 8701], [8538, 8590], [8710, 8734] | 1.6 angstrom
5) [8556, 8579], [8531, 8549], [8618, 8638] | -2.2 angstrom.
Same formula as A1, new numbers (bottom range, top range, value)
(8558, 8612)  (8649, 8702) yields 0.94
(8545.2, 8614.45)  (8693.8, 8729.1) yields 1.00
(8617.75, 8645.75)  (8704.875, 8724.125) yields 0.95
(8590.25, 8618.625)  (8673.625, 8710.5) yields 0.97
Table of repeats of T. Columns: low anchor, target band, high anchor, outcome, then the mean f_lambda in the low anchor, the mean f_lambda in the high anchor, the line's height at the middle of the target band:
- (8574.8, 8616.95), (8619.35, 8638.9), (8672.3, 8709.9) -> -0.84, 13.8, 13.4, 13.7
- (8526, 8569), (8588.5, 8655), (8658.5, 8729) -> -4.96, 13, 13.1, 13.1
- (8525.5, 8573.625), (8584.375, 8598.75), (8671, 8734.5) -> -0.56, 13.1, 13.5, 13.2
